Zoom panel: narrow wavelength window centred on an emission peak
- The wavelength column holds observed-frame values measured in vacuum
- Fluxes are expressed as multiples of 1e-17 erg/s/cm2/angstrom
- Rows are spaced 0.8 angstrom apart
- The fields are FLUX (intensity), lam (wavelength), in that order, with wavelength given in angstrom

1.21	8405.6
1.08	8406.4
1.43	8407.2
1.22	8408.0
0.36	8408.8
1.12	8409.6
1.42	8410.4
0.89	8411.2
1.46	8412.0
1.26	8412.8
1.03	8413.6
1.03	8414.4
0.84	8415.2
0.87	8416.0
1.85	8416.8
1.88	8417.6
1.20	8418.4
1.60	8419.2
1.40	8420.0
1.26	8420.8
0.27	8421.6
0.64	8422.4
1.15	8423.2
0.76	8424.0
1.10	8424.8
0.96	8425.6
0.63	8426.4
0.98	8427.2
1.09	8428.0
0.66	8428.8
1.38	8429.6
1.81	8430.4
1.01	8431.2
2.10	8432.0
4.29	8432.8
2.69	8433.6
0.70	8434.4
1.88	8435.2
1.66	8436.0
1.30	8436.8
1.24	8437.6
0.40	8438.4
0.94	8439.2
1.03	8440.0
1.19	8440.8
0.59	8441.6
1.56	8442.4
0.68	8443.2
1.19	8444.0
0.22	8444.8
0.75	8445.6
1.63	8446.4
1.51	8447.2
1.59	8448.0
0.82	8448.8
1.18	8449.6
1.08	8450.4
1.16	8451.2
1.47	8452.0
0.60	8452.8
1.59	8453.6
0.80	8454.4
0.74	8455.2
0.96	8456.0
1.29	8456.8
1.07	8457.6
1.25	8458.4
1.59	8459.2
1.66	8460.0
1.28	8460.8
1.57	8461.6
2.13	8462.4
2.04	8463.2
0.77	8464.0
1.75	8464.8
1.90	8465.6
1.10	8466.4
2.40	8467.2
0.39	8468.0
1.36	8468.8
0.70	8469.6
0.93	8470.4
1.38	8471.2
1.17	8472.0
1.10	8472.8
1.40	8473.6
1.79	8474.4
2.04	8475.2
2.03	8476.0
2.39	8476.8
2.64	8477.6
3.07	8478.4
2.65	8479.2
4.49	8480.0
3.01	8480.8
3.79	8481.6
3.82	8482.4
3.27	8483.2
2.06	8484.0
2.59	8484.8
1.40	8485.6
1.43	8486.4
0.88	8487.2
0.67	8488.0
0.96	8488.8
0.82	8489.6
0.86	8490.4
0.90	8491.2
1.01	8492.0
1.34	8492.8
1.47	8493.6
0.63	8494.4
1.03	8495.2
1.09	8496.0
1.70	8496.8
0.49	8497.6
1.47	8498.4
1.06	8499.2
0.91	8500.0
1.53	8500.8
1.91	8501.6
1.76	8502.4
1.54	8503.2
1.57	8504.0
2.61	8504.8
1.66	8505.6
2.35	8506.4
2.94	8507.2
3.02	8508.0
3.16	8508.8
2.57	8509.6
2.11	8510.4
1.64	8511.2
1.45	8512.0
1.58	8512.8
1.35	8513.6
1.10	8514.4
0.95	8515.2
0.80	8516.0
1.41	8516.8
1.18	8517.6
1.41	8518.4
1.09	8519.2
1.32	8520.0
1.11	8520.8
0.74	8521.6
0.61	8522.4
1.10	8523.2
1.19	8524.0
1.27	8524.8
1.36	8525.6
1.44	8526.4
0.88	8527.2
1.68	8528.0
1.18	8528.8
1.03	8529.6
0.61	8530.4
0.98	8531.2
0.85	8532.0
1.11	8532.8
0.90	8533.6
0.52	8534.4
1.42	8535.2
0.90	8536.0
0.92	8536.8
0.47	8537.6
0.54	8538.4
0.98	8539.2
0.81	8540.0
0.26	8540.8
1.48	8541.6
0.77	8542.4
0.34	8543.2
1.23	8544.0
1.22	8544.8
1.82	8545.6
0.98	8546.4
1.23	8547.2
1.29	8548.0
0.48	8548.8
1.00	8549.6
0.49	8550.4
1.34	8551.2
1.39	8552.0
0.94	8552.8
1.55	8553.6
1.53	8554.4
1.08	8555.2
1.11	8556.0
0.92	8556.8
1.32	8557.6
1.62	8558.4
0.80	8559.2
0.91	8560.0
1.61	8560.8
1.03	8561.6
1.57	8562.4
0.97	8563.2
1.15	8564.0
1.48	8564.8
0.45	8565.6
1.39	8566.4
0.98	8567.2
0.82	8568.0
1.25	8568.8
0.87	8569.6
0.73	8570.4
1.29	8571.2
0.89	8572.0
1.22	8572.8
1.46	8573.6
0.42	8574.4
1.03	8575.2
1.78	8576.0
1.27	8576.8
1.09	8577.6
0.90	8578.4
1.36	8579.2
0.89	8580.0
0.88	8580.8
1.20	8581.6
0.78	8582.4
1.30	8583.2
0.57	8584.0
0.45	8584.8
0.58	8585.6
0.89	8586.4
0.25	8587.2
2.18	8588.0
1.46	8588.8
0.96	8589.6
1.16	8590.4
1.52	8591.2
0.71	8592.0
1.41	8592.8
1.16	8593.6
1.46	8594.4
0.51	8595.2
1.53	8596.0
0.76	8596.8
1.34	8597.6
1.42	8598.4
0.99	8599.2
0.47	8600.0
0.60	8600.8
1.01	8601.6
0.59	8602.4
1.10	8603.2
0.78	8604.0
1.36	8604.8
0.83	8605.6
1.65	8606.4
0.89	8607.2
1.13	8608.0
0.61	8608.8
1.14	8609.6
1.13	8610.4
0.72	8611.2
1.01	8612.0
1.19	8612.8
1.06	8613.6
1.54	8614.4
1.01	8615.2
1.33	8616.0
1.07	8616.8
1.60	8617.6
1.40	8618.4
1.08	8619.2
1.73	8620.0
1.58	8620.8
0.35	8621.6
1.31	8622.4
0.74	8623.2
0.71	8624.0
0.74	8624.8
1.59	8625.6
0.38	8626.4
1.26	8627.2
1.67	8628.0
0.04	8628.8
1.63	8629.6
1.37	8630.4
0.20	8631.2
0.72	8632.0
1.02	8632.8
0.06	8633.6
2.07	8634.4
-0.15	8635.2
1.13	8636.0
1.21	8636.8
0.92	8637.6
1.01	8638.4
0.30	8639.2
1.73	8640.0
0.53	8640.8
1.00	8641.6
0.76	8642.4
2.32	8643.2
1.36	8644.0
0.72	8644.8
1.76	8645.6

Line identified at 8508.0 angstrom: [N II]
